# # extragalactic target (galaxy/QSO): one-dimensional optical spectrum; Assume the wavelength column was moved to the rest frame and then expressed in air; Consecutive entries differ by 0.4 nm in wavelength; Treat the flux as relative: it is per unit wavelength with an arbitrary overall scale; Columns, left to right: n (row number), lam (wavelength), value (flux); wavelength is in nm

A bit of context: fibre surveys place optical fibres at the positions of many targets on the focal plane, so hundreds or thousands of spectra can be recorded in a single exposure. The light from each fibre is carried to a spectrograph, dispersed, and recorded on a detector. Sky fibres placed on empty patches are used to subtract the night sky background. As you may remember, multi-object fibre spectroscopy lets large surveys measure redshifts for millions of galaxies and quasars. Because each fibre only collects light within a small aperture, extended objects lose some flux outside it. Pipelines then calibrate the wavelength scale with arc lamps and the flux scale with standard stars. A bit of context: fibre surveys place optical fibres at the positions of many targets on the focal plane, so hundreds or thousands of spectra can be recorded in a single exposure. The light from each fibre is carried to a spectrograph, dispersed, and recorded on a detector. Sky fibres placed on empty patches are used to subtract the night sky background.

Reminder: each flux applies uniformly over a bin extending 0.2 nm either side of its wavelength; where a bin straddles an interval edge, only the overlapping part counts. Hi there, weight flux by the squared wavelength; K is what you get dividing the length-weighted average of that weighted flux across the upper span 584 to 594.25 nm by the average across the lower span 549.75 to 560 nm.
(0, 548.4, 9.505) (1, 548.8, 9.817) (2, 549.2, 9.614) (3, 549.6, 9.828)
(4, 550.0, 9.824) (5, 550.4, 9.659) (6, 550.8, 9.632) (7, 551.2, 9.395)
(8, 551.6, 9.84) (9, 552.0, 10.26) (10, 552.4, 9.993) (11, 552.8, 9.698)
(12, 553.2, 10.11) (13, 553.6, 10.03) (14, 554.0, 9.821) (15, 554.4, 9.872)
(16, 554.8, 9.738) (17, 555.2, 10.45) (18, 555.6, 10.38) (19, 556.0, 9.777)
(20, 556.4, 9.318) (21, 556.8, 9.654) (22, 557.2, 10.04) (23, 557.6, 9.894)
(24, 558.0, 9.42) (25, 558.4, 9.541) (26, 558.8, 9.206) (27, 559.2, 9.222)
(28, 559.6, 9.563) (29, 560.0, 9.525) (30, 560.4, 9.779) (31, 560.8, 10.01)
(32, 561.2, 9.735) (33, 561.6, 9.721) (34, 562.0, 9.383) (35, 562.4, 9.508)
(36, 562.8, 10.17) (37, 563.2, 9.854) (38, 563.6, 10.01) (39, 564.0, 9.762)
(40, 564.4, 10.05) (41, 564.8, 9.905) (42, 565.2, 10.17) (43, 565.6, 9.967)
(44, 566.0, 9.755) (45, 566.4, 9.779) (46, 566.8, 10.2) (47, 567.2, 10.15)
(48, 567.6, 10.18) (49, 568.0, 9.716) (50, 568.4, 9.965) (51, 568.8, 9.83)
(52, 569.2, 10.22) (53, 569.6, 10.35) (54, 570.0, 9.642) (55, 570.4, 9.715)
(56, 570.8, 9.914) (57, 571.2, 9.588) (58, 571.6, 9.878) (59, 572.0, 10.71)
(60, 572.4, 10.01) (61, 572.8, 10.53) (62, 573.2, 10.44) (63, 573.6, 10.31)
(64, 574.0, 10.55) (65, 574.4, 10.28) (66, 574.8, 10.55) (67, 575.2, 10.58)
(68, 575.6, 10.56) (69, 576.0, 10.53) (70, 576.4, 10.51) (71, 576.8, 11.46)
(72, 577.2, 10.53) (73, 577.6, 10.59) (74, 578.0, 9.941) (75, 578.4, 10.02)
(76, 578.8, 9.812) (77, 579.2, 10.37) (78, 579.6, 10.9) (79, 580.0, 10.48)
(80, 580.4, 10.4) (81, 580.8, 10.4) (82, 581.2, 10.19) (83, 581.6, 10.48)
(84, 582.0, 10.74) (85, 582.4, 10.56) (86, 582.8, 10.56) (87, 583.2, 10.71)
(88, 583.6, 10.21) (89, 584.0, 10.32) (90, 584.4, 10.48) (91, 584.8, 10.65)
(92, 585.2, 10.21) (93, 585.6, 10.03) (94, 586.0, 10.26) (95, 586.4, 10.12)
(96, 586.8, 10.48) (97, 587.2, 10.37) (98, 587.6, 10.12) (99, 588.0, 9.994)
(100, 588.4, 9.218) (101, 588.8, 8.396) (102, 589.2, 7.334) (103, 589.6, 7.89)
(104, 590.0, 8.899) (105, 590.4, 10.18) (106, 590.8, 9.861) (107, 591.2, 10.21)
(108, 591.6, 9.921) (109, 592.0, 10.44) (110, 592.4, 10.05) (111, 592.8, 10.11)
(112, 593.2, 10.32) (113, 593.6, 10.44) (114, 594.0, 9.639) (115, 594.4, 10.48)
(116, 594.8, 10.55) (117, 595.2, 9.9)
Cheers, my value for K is 1.1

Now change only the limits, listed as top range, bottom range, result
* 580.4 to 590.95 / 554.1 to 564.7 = 1.12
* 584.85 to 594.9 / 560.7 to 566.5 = 1.09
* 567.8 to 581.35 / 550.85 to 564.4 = 1.12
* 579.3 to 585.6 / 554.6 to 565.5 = 1.16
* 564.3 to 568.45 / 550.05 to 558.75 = 1.06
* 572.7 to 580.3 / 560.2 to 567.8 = 1.10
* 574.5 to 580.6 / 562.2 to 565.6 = 1.11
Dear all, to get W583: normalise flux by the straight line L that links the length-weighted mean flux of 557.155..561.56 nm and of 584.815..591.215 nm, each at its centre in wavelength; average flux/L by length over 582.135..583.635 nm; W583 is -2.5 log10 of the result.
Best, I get -0.10 mag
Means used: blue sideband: 9.62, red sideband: 9.61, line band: 10.6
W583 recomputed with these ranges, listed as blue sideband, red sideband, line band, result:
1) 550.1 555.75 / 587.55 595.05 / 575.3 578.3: -0.086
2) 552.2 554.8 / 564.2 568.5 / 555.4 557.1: 0.014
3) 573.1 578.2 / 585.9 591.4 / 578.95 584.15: -0.044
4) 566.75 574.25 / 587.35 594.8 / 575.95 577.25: -0.088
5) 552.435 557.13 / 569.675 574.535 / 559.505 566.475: 0.021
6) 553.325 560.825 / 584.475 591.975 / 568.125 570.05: -0.032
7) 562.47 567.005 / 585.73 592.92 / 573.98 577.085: -0.086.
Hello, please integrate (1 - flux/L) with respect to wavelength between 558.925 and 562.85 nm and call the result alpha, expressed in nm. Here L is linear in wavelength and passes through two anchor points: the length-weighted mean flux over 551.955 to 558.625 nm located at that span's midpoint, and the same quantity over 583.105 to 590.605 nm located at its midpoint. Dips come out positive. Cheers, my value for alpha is 0.09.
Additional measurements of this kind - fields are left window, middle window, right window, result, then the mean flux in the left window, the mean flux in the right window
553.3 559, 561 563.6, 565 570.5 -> 0.038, 9.8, 9.98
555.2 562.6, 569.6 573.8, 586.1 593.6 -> -0.177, 9.67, 9.69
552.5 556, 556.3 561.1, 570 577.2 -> 0.225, 10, 10.3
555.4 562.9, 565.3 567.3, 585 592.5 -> -0.062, 9.67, 9.68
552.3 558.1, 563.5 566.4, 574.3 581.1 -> 0.058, 9.89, 10.5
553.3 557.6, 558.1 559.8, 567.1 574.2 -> 0.097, 9.91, 10.1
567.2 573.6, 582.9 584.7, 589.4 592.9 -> -0.112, 10.1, 9.72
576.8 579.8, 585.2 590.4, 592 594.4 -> 0.388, 10.4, 10.2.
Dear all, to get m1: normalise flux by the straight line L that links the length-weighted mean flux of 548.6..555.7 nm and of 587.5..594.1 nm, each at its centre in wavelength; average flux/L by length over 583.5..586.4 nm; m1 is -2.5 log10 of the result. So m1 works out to -0.07 mag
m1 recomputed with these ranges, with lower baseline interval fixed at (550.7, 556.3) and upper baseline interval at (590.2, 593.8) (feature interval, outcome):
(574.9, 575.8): -0.05 mag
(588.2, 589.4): 0.22 mag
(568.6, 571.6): 0.01 mag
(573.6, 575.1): -0.04 mag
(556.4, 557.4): 0.02 mag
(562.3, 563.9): 0.01 mag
